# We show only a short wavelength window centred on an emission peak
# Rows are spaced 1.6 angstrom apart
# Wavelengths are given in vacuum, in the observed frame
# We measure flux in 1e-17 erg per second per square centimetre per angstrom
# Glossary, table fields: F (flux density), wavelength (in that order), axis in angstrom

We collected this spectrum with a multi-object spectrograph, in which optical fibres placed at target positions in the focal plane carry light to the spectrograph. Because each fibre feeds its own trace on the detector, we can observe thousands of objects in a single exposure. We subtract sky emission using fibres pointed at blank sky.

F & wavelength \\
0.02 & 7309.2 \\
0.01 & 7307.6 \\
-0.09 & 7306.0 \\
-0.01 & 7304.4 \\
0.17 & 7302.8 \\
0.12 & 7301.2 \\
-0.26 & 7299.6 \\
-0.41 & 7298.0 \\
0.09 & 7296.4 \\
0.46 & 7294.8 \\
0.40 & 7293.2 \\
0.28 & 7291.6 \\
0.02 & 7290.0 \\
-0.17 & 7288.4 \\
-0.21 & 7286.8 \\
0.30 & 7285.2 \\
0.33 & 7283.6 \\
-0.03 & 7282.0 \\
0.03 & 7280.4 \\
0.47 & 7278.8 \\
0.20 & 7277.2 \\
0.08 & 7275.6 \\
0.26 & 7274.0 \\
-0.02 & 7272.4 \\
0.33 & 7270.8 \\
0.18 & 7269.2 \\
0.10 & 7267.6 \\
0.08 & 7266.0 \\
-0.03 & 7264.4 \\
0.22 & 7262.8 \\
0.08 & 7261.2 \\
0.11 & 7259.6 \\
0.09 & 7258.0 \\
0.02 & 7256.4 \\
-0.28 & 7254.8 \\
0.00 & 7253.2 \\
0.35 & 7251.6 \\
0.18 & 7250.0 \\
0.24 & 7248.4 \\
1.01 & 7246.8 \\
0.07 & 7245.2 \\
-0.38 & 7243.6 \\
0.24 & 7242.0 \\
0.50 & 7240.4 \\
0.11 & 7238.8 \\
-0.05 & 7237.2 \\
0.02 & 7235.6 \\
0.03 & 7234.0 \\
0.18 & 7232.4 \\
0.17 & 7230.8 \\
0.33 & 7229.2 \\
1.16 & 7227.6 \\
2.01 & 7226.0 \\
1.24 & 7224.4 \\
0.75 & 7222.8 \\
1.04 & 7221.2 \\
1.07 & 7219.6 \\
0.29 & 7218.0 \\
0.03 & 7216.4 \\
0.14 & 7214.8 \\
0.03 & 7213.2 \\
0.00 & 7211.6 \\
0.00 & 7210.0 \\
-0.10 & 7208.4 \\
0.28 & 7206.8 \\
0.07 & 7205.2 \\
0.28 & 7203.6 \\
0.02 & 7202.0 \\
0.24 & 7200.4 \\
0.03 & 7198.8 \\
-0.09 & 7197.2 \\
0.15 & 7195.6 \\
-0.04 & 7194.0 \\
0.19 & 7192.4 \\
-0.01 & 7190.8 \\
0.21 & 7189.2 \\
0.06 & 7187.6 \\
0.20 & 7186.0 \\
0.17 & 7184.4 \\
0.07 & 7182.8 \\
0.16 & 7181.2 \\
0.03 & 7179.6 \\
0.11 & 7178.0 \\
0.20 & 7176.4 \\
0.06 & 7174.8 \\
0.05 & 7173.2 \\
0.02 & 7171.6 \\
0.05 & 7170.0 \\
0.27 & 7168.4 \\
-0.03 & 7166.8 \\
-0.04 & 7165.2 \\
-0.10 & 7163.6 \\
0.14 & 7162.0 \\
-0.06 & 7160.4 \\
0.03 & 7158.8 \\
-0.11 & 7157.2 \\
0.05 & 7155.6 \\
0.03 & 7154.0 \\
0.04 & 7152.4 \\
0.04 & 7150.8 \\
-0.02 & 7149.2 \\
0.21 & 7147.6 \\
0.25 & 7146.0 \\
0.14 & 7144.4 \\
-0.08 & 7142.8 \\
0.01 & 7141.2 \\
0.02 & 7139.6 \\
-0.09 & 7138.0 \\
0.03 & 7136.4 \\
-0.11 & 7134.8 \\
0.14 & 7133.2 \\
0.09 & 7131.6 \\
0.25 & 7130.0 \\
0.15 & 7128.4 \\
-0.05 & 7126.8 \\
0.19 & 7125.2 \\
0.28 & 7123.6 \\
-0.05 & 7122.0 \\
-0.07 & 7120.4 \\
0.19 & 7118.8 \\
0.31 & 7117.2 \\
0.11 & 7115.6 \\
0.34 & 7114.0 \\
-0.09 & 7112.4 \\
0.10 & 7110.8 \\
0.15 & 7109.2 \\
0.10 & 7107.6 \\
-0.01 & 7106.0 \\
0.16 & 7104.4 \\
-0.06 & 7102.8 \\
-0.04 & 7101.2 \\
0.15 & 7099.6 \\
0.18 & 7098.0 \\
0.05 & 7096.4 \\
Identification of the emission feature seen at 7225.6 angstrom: [O II]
